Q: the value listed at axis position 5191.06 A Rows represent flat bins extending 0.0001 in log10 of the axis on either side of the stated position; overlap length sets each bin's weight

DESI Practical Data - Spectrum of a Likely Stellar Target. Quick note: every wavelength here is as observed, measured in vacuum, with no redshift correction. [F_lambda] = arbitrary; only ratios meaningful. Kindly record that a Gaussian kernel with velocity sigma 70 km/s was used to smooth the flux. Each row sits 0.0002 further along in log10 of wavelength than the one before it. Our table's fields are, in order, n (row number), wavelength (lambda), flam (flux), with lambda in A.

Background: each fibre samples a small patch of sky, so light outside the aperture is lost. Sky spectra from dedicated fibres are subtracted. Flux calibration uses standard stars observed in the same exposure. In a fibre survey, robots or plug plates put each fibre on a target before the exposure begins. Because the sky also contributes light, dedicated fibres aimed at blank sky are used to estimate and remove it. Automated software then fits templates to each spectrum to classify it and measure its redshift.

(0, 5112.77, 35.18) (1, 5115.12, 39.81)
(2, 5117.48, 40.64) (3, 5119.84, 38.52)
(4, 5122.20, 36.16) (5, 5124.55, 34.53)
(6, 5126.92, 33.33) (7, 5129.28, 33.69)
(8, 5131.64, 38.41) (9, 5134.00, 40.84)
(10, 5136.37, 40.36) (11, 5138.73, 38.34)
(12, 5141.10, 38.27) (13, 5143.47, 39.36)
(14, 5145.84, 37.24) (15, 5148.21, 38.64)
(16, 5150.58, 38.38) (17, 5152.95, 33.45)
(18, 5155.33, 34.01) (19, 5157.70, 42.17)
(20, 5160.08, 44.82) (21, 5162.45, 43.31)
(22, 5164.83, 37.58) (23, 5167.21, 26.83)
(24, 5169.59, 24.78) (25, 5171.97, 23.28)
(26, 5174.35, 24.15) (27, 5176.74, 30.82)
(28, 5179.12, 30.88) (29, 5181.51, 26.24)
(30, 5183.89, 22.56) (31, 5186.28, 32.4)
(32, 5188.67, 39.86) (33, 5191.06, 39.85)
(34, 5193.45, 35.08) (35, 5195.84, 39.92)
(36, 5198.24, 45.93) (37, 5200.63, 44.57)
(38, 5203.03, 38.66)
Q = 39.85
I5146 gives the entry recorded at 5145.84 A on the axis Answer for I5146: 37.24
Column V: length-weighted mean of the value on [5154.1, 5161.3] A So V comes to 40.3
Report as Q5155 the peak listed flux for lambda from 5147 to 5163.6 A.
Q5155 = 44.82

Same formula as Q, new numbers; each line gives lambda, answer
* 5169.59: 24.78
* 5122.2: 36.16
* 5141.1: 38.27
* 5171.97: 23.28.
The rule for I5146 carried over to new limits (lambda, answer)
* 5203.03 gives 38.66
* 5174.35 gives 24.15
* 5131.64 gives 38.41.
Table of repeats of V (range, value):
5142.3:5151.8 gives 38.4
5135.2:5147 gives 38.7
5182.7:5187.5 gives 27.5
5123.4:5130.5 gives 33.8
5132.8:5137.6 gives 40.6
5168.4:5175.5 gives 24.1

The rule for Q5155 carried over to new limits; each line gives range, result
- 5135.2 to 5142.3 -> 40.36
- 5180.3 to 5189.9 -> 39.86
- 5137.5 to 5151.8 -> 39.36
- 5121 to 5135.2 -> 40.84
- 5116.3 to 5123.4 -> 40.64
